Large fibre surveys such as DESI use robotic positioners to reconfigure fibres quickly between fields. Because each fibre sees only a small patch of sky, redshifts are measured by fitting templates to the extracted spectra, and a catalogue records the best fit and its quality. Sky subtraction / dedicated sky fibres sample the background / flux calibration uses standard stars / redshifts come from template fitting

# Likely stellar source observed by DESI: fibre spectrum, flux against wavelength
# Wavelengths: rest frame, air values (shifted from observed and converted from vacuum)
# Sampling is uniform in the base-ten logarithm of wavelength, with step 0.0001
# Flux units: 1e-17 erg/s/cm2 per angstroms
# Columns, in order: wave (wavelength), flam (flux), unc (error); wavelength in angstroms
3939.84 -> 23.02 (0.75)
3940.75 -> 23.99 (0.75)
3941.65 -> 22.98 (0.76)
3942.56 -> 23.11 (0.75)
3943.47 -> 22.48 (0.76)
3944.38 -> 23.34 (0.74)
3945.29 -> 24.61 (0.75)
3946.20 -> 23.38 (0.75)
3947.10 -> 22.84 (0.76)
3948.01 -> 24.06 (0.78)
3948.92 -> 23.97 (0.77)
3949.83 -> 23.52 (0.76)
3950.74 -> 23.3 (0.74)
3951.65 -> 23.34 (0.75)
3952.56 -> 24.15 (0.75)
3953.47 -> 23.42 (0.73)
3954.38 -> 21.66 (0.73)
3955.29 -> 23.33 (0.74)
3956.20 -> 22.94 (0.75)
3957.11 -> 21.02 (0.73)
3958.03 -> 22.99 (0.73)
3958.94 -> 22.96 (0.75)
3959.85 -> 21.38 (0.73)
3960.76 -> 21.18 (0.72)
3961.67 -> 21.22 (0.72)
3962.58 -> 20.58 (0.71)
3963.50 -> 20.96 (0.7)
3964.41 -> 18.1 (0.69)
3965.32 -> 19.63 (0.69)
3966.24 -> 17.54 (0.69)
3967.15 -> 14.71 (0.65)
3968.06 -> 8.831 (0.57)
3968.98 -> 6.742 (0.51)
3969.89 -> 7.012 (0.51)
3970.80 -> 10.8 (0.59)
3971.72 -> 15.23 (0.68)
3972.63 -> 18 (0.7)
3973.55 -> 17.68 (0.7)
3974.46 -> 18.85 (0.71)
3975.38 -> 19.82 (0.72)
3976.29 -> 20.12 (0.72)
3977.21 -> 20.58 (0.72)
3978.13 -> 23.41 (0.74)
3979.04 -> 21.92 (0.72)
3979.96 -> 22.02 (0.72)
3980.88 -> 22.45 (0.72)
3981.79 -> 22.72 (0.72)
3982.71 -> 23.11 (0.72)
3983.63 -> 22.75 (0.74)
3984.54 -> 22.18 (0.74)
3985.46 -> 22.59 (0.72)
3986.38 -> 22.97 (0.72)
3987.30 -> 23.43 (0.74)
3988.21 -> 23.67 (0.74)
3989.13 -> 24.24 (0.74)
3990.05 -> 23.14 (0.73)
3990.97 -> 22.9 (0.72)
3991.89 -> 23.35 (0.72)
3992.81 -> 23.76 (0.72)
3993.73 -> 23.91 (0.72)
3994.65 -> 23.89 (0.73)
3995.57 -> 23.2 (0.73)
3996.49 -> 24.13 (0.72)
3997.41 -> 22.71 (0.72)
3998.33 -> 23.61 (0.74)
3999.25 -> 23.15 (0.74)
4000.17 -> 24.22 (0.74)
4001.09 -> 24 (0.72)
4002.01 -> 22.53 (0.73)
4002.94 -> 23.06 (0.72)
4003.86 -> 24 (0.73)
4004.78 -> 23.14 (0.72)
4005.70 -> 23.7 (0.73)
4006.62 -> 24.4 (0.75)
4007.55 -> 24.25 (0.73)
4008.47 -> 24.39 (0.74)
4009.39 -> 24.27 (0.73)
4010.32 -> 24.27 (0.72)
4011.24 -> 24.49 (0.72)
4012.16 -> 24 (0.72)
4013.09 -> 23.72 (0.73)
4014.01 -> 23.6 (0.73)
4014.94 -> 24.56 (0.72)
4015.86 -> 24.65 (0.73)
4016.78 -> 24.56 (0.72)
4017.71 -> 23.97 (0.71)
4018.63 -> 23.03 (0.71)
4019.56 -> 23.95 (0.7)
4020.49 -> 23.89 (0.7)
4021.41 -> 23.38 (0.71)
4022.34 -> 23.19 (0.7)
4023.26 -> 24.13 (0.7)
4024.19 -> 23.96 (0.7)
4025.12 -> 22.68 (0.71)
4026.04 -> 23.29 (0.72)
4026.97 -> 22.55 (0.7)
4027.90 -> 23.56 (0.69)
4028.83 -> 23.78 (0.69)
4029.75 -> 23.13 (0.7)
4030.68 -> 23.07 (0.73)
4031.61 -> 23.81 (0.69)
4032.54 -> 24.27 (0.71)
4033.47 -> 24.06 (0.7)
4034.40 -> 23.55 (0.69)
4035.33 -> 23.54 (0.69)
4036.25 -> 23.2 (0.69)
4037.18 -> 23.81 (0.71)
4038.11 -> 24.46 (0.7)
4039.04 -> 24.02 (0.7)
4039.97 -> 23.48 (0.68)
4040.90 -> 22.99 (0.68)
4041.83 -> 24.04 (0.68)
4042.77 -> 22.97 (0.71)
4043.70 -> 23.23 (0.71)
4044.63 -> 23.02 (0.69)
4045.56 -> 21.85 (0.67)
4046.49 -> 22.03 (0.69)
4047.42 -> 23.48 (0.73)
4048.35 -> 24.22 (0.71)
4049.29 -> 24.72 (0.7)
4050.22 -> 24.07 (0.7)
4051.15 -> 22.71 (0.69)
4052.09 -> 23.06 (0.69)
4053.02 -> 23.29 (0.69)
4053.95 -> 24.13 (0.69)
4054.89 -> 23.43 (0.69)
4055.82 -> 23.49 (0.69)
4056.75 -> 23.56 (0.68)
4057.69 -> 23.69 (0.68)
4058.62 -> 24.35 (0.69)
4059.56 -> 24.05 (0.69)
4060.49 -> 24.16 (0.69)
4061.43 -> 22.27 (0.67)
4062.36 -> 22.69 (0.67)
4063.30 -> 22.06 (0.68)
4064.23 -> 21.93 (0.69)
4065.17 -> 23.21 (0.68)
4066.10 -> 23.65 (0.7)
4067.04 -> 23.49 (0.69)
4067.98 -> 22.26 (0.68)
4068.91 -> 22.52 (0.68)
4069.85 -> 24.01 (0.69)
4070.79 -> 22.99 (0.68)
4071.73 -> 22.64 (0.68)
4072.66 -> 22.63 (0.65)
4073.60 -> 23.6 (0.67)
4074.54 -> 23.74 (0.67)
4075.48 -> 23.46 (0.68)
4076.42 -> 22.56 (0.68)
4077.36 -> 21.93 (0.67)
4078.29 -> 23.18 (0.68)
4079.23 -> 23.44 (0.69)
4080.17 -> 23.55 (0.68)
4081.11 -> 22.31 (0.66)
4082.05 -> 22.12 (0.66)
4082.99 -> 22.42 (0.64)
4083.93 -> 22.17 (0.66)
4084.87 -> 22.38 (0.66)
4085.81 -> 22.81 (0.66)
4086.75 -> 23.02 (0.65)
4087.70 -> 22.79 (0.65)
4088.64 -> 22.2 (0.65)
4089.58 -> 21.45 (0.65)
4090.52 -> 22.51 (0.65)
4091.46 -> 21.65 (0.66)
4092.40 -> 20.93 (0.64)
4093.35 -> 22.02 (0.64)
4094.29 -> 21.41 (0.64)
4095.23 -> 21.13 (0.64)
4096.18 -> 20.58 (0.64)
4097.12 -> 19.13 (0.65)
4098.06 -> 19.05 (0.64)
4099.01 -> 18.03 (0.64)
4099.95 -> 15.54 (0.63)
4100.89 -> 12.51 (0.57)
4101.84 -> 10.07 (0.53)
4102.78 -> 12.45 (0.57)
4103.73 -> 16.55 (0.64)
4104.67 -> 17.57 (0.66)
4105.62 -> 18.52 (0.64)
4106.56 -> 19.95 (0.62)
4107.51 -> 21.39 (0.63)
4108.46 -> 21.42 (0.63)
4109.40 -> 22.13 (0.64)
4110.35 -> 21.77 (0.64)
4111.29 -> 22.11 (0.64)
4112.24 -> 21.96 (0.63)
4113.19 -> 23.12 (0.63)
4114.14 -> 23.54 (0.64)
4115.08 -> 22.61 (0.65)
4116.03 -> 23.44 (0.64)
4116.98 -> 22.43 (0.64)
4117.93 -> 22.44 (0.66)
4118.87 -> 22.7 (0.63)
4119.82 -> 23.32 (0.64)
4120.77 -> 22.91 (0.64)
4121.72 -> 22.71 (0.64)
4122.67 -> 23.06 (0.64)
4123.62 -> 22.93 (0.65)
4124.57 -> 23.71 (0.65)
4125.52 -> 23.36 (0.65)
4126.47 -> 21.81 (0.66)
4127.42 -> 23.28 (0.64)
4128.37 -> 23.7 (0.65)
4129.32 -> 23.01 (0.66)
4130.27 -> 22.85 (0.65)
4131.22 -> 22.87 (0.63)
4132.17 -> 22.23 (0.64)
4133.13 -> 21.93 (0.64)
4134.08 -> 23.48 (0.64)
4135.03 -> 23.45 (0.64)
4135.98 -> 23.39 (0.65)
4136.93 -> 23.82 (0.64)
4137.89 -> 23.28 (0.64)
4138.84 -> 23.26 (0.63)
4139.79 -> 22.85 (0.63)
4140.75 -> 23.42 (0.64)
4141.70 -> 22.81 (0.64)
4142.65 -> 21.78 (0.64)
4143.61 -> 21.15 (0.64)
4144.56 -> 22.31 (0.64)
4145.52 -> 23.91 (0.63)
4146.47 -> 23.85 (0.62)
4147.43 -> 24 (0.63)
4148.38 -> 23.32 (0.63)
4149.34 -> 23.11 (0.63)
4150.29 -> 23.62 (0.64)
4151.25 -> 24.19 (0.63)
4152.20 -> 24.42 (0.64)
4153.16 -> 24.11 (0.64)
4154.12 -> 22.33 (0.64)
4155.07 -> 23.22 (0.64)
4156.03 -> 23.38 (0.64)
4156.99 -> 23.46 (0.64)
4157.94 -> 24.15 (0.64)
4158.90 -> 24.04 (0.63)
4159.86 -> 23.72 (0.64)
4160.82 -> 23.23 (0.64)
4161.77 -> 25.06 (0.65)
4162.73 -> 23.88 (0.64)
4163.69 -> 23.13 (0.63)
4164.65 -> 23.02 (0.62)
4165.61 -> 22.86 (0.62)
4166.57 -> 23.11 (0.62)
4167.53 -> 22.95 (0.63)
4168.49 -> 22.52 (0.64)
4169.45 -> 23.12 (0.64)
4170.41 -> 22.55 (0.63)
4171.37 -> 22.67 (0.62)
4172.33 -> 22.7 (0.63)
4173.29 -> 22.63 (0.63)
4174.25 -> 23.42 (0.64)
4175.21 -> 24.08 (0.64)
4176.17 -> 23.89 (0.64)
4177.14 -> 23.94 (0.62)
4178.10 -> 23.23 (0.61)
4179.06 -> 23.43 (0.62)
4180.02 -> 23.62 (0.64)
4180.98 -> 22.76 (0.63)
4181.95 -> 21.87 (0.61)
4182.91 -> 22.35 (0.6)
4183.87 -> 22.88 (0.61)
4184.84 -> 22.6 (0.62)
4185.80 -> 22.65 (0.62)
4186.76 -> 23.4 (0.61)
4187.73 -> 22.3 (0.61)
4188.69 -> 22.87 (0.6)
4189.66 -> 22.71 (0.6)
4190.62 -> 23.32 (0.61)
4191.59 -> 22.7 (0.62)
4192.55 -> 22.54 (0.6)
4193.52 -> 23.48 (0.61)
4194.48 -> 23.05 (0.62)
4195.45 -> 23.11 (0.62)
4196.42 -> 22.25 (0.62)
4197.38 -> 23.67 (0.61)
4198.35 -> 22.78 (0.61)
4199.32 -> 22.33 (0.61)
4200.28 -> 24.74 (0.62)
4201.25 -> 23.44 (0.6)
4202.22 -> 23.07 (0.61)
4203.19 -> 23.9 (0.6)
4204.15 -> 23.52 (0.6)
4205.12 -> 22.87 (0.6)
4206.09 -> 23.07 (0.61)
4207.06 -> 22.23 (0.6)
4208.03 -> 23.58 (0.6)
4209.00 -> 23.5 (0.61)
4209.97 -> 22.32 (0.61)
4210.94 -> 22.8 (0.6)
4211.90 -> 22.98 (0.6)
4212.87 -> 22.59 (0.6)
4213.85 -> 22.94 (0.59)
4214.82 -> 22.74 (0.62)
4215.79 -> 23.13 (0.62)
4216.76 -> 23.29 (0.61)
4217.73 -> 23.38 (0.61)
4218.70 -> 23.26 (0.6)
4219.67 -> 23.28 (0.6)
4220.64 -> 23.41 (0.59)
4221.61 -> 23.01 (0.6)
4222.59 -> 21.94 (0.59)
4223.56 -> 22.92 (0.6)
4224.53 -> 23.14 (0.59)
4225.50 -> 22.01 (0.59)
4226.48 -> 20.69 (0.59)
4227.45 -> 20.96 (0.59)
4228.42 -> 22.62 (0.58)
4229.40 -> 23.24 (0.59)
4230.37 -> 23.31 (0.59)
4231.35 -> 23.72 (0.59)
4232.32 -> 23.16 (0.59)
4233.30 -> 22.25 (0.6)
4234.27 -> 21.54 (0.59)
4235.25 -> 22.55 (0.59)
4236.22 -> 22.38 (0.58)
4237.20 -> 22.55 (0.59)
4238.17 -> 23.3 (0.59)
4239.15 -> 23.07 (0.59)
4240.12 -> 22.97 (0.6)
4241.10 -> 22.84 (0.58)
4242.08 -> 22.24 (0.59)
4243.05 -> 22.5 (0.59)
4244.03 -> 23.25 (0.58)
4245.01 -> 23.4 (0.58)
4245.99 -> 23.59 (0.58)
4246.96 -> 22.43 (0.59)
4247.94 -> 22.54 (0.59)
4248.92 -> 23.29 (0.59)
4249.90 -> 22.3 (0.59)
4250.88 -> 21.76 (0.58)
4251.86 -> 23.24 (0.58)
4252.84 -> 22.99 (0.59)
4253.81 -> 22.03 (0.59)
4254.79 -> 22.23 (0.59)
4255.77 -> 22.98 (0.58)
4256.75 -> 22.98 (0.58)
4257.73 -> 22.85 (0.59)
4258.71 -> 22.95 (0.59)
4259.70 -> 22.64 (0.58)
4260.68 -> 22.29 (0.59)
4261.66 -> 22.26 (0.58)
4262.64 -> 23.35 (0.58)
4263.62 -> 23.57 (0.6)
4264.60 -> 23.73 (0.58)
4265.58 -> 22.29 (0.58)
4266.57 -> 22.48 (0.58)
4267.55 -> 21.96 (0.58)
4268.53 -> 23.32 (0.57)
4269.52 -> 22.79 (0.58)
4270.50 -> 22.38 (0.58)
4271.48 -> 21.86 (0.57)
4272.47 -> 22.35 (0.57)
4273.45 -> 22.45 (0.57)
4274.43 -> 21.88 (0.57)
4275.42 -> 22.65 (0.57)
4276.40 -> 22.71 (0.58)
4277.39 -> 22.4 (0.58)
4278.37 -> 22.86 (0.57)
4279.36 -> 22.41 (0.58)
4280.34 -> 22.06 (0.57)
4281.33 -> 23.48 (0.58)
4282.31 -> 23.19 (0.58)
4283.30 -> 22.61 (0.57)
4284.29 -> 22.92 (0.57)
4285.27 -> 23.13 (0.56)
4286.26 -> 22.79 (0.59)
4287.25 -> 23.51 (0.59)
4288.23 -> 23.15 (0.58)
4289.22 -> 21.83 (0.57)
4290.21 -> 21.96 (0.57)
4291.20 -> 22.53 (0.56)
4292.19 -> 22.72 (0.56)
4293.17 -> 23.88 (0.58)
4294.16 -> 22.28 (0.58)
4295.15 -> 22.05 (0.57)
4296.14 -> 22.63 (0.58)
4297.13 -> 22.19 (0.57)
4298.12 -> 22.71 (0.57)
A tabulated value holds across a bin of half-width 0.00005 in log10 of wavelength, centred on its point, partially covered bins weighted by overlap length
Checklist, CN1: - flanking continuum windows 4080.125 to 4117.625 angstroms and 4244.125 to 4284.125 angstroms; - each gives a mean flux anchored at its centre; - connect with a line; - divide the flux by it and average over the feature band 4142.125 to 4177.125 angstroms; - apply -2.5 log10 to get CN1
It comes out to -0.096 mag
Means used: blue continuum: 20.5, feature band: 23.3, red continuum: 22.7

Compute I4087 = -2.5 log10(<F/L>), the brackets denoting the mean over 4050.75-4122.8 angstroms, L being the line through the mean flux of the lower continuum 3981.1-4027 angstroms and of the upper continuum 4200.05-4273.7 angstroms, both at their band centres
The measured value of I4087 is 0.07 mag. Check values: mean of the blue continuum 23.6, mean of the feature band 21.8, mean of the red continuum 22.8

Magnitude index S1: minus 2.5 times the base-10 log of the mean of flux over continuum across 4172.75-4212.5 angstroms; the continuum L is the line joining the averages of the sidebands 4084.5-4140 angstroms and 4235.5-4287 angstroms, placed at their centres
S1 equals -0.05 mag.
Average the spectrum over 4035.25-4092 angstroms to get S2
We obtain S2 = 23.1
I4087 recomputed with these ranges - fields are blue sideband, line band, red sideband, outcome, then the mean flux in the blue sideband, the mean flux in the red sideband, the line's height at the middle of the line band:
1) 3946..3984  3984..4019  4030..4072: -0.11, 20.1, 23.4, 21.5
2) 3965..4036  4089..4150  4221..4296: 0.04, 22.1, 22.7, 22.3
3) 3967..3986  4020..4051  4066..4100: -0.15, 18.2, 22.1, 20.4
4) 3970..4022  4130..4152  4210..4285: -0.02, 22.6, 22.7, 22.7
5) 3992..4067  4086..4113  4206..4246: 0.18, 23.6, 22.8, 23.3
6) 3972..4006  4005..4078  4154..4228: -0.04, 22.5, 23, 22.7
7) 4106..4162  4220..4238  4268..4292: 0.01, 23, 22.6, 22.8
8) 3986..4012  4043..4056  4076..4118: -0.05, 23.7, 20.8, 22.2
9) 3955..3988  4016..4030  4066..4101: -0.15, 19.5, 21.9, 20.6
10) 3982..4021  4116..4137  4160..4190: 0.01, 23.6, 23.1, 23.2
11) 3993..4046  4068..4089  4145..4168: 0.04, 23.7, 23.6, 23.6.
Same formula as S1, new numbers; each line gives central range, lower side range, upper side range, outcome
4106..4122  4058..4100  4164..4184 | 0.01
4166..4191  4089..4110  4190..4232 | -0.06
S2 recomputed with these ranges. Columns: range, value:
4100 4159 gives 22.1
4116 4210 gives 23.1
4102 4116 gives 20.2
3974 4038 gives 23.3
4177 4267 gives 22.9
